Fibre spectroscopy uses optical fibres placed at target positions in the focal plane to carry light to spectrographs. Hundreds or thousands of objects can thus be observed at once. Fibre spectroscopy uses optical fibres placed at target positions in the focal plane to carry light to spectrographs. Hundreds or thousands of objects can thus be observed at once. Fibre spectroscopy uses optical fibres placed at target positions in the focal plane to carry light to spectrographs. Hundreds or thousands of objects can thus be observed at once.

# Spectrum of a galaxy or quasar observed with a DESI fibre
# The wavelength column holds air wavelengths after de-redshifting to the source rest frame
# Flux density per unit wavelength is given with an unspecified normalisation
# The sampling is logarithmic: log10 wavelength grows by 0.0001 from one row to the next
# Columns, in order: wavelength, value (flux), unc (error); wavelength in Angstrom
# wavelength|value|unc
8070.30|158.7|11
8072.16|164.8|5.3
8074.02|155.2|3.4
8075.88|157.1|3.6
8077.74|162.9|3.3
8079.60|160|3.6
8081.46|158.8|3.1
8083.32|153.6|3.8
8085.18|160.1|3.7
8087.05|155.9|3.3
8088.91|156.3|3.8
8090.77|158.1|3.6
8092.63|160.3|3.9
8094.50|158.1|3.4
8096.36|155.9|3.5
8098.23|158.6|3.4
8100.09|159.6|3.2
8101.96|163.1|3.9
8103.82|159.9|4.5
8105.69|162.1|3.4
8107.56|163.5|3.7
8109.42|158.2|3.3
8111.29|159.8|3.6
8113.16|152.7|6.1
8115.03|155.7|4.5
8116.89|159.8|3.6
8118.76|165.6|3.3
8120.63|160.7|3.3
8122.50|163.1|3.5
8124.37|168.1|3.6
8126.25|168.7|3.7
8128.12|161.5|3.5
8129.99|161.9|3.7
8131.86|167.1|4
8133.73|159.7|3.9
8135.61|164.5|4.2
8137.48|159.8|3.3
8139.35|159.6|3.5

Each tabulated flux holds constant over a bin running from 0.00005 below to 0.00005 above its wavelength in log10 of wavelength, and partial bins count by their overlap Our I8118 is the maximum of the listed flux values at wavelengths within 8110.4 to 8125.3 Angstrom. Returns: 168.1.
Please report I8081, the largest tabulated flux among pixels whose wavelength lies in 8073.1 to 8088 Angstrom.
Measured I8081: 162.9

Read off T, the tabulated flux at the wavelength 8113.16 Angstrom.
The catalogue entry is 152.7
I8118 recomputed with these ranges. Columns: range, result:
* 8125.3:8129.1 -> 168.7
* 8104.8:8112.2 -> 163.5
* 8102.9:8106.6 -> 162.1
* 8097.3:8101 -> 159.6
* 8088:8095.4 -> 160.3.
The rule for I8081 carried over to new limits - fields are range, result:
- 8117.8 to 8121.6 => 165.6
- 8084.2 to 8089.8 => 160.1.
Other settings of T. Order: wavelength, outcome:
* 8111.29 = 159.8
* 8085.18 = 160.1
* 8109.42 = 158.2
